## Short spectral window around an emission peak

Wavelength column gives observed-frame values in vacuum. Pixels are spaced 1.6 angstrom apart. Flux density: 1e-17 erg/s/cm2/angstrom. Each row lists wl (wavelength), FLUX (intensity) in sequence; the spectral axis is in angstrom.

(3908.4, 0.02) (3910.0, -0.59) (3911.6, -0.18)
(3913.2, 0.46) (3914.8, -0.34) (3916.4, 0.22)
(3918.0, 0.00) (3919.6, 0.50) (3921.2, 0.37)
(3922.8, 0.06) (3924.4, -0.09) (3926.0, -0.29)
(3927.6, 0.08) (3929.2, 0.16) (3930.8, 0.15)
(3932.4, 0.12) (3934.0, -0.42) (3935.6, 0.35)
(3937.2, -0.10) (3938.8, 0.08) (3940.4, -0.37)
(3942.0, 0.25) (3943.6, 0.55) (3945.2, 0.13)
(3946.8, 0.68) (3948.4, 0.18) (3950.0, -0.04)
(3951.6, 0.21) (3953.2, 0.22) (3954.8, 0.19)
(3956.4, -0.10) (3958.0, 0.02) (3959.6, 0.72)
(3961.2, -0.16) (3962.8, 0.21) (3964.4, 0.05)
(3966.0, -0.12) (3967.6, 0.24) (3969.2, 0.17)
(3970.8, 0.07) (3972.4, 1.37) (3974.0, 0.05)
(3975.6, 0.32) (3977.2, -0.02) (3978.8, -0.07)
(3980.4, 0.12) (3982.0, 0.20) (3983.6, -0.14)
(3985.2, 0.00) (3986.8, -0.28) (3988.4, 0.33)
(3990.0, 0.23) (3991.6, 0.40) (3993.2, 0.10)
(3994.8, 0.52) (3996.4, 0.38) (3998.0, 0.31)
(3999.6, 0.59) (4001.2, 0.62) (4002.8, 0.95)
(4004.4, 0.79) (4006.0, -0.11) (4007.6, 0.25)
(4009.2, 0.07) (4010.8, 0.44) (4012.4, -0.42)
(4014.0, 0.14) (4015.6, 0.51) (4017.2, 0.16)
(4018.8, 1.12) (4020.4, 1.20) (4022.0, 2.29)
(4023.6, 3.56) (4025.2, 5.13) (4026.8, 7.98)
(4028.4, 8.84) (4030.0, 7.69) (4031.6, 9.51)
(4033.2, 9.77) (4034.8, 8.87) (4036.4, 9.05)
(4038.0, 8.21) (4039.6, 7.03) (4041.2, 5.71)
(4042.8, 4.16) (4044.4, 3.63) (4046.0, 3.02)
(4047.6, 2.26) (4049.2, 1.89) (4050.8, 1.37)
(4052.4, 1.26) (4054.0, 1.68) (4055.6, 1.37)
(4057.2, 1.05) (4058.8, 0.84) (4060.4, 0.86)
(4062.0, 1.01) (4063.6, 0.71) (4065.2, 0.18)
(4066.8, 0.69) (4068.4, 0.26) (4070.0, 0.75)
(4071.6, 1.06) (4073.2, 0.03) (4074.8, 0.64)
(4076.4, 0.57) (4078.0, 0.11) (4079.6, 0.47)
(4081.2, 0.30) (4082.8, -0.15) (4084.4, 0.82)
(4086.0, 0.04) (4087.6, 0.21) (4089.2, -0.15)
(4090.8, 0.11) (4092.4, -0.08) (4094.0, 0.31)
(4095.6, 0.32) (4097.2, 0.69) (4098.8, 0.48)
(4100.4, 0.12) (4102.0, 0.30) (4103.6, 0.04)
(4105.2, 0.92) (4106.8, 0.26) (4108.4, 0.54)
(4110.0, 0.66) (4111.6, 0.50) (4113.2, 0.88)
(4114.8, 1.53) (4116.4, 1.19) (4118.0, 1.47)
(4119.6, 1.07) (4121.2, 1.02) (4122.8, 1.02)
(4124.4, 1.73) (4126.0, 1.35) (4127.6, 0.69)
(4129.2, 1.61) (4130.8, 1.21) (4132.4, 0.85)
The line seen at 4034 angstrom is Lyman alpha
